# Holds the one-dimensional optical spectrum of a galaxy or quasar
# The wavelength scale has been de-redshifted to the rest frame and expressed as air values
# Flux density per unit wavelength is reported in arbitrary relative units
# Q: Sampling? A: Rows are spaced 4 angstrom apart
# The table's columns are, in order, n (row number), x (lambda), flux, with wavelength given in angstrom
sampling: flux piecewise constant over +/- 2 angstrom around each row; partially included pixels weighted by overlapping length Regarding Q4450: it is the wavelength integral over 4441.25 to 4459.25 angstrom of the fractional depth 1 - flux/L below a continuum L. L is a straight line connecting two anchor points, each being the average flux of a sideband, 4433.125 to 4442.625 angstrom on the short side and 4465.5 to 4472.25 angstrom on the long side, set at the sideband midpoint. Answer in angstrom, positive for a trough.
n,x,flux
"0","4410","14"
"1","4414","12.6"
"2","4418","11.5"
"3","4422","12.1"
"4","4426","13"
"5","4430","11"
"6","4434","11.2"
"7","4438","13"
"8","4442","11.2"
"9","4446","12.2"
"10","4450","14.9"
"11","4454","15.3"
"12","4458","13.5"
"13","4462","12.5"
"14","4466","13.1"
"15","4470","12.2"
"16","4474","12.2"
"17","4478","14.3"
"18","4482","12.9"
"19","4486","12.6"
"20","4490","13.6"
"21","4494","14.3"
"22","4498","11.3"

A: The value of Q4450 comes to -2.0 angstrom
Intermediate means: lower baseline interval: 12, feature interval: 13.6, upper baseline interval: 12.5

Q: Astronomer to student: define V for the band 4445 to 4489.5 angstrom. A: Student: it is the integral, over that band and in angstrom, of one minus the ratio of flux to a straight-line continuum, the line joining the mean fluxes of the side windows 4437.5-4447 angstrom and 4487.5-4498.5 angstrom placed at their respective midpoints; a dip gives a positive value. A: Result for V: -2.36 angstrom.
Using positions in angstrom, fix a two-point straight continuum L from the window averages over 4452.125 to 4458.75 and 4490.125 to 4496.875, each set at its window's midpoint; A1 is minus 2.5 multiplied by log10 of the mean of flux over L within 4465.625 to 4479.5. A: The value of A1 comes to 0.10 mag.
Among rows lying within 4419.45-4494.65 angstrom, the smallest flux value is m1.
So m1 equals 11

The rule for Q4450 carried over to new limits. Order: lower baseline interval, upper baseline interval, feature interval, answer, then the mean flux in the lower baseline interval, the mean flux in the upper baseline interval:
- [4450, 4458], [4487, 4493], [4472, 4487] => 0.9 angstrom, 14.8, 13.5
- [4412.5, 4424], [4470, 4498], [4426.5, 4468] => -0.9 angstrom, 12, 13.1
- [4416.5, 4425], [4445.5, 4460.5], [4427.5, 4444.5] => 1.7 angstrom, 12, 14.1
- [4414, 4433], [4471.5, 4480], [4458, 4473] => 0.3 angstrom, 11.9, 13.2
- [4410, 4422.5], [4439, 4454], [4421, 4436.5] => 1.0 angstrom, 12.4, 13.1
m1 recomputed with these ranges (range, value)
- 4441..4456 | 11.2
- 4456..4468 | 12.5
